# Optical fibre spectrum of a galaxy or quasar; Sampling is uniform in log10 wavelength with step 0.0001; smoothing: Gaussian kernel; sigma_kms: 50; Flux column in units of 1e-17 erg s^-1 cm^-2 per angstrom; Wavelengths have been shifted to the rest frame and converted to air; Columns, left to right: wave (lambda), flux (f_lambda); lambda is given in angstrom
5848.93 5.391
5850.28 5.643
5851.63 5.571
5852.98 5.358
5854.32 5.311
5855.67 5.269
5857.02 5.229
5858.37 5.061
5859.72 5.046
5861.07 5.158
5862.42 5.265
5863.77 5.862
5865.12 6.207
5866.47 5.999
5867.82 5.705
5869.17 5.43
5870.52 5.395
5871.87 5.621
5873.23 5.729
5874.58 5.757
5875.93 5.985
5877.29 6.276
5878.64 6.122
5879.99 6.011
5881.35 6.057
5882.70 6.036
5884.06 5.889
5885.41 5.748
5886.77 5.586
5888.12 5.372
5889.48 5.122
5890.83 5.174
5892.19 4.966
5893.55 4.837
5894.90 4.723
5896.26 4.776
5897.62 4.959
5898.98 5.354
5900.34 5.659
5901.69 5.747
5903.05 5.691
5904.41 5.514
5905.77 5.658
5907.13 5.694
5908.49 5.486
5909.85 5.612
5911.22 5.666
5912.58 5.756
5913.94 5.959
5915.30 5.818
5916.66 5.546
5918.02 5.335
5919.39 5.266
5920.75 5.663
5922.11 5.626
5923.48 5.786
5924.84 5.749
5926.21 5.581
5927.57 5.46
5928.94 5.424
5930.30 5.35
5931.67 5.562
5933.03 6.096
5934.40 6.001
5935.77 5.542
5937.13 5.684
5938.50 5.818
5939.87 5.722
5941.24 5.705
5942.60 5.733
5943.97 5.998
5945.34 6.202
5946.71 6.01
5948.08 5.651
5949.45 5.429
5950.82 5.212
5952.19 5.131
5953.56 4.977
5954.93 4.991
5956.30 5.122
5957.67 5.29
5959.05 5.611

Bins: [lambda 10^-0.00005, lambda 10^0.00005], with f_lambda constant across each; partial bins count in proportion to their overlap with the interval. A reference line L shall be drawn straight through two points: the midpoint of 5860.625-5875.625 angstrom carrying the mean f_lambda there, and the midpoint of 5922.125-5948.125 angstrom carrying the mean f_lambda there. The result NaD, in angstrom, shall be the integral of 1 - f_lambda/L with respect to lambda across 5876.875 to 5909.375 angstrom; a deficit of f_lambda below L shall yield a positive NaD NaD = 1.0 angstrom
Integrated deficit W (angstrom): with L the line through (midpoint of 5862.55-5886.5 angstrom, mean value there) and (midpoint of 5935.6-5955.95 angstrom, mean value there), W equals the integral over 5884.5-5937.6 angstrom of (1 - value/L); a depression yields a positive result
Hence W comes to 1.9 angstrom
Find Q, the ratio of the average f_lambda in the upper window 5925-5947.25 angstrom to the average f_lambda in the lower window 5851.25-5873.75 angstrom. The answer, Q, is 1.05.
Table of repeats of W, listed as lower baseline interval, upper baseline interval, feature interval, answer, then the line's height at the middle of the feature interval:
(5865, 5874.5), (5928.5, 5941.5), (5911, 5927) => 0.1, 5.7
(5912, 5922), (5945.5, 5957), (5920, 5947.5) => -1.2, 5.49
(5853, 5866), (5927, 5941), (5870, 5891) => -1.1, 5.47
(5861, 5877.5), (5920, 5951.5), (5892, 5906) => 1.1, 5.71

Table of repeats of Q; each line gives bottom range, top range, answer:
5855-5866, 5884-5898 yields 0.96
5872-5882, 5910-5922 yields 0.94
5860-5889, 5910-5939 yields 0.98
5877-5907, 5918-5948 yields 1.04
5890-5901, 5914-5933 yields 1.10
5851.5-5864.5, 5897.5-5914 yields 1.06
